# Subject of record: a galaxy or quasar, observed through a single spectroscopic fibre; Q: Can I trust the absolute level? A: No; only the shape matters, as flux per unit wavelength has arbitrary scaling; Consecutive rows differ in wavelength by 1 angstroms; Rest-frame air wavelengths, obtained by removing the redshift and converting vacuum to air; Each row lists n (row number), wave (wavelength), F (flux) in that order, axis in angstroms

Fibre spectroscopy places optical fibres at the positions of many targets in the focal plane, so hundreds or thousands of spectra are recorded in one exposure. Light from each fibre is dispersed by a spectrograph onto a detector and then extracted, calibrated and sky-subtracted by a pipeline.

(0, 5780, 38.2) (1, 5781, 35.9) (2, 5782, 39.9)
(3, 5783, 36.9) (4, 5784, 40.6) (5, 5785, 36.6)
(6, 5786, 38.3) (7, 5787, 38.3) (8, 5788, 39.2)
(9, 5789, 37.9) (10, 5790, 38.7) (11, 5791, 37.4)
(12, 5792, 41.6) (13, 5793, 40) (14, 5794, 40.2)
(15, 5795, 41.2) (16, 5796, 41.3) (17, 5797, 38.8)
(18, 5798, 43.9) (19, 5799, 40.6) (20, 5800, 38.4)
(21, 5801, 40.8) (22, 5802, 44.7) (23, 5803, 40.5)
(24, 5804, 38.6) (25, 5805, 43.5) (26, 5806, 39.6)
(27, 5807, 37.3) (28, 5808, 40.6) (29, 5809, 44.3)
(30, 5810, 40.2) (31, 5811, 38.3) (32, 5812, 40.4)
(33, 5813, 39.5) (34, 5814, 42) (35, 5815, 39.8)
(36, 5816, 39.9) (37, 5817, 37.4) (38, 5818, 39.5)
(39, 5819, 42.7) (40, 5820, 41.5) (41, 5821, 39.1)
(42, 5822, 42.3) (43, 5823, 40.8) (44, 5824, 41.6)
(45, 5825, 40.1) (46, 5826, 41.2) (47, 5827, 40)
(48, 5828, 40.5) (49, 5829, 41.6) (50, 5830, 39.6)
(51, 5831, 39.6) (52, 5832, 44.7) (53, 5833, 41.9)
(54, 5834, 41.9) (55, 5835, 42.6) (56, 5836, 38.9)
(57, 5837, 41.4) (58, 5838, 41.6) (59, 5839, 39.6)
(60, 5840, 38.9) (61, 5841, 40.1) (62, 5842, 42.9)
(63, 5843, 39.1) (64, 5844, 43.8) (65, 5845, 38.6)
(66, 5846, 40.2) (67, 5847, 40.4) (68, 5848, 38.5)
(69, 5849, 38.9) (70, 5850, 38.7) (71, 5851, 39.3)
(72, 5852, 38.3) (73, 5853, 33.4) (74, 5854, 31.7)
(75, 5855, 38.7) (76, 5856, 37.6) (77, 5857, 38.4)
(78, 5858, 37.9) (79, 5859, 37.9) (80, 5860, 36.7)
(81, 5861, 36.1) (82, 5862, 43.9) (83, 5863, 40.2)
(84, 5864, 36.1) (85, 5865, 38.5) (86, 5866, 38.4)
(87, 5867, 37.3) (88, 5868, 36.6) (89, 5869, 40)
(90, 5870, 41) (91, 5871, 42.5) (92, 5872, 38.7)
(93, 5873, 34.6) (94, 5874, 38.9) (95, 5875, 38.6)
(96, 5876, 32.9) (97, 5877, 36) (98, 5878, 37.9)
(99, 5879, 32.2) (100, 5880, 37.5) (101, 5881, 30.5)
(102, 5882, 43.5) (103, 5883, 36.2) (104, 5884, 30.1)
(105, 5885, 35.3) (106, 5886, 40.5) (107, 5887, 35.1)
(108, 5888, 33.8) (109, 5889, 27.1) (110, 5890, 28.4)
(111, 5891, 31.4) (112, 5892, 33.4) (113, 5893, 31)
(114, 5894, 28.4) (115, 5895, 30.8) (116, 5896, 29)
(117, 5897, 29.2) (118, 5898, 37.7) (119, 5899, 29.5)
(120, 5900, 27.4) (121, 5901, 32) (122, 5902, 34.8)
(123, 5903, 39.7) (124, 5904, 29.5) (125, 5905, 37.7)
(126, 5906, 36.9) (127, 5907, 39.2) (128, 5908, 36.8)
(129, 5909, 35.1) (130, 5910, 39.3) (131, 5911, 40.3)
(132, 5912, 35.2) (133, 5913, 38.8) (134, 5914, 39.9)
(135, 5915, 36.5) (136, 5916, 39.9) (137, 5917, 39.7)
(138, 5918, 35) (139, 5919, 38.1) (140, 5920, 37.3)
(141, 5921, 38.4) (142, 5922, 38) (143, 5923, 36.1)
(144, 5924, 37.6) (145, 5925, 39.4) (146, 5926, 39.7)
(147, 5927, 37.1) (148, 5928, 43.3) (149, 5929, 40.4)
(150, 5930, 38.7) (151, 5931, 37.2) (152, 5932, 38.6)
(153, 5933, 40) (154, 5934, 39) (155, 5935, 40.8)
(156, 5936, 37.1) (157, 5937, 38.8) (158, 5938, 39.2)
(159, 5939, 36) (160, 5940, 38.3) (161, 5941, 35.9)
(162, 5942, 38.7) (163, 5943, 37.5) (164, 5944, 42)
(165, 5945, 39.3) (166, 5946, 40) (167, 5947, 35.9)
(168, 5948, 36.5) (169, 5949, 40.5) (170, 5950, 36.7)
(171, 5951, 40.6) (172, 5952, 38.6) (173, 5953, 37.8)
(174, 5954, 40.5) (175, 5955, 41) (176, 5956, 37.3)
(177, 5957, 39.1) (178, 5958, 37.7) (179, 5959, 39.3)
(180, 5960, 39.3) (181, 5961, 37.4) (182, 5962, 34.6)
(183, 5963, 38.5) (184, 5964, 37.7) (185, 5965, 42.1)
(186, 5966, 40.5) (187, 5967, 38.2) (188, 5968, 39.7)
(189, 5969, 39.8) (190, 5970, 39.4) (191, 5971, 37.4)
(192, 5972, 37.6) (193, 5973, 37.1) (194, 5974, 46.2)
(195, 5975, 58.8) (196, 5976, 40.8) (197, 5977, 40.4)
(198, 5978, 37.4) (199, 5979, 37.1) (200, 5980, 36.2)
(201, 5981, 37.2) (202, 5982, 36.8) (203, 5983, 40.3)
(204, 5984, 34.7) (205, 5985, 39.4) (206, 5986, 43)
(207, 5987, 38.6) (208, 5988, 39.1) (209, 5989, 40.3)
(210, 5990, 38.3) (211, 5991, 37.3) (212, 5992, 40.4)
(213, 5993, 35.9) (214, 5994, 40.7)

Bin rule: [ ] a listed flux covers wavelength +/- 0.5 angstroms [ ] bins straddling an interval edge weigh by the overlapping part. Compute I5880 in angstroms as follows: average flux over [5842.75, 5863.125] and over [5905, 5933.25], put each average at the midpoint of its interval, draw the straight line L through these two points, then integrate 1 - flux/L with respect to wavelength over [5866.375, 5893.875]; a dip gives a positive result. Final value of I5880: 2.1 angstroms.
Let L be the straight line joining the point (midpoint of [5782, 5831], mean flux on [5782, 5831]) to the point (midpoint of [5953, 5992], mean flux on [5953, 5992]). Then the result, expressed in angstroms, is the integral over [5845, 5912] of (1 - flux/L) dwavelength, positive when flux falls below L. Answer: 6.45 angstroms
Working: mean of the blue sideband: 40.2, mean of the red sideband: 39.4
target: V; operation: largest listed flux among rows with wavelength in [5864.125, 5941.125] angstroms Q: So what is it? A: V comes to 43.5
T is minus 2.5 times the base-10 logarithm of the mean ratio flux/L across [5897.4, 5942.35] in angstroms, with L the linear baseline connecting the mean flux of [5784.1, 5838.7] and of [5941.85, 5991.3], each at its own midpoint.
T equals 0.06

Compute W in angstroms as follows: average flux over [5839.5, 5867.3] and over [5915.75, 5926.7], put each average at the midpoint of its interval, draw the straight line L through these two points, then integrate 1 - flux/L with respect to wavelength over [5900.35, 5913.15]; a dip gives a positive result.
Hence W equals 0.6 angstroms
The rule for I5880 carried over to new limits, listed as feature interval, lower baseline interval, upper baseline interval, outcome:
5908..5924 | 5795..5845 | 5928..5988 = 0.73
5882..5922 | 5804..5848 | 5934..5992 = 4.91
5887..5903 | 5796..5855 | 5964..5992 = 3.47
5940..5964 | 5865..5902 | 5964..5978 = 0.75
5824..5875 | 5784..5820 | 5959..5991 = 0.68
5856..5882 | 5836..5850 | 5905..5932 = 1.21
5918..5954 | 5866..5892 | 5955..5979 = -0.10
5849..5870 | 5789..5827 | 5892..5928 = 0.12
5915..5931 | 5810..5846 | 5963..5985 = 0.63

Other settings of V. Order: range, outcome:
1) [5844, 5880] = 43.9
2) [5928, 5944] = 43.3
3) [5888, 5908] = 39.7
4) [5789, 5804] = 44.7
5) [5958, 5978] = 58.8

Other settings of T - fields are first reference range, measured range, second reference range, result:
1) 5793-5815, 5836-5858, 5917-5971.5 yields 0.028 mag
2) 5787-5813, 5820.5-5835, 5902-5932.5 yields -0.038 mag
